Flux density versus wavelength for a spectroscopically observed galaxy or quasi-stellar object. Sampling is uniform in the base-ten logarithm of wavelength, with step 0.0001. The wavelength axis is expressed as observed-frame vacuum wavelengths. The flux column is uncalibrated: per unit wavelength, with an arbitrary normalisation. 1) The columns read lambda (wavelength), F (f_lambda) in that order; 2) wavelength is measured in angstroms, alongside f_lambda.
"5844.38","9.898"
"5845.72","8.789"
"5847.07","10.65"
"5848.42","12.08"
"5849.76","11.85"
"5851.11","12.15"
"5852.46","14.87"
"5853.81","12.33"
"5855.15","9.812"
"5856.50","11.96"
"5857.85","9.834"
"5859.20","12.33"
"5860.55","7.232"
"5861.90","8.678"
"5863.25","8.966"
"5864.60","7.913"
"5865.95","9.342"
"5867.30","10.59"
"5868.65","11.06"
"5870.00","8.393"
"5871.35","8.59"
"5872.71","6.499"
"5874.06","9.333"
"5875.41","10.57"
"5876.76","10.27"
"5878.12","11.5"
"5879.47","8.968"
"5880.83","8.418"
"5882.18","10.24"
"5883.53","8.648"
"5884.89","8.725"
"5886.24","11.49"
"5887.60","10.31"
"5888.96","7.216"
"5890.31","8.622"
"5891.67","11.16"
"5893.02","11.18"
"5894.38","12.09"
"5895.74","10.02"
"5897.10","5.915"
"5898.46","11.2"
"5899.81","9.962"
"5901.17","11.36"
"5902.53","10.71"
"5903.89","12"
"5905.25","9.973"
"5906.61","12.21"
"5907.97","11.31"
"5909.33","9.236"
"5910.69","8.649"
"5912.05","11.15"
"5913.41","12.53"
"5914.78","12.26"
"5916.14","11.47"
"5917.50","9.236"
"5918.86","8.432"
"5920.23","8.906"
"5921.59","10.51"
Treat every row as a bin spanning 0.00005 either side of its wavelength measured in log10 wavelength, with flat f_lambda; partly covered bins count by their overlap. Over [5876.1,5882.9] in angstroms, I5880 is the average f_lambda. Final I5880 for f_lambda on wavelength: 9.87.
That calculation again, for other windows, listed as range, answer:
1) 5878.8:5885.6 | 9.02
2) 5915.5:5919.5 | 9.72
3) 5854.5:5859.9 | 11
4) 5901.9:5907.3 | 11.2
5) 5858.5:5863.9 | 9.3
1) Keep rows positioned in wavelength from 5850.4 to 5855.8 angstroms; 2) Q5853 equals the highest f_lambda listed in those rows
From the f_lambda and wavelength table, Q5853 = 14.87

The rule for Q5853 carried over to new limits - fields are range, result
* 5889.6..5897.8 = 12.09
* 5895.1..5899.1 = 11.2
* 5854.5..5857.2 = 11.96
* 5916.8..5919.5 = 9.236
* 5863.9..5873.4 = 11.06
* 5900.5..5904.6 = 12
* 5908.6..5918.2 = 12.53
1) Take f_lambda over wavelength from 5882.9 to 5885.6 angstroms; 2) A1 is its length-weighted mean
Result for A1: 8.73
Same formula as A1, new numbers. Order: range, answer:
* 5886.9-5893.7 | 9.7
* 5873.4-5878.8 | 10.4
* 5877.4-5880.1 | 10.2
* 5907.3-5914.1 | 10.6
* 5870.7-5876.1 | 8.75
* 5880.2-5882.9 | 9.36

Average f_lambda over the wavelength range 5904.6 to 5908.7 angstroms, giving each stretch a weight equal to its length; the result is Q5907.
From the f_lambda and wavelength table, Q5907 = 11.2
